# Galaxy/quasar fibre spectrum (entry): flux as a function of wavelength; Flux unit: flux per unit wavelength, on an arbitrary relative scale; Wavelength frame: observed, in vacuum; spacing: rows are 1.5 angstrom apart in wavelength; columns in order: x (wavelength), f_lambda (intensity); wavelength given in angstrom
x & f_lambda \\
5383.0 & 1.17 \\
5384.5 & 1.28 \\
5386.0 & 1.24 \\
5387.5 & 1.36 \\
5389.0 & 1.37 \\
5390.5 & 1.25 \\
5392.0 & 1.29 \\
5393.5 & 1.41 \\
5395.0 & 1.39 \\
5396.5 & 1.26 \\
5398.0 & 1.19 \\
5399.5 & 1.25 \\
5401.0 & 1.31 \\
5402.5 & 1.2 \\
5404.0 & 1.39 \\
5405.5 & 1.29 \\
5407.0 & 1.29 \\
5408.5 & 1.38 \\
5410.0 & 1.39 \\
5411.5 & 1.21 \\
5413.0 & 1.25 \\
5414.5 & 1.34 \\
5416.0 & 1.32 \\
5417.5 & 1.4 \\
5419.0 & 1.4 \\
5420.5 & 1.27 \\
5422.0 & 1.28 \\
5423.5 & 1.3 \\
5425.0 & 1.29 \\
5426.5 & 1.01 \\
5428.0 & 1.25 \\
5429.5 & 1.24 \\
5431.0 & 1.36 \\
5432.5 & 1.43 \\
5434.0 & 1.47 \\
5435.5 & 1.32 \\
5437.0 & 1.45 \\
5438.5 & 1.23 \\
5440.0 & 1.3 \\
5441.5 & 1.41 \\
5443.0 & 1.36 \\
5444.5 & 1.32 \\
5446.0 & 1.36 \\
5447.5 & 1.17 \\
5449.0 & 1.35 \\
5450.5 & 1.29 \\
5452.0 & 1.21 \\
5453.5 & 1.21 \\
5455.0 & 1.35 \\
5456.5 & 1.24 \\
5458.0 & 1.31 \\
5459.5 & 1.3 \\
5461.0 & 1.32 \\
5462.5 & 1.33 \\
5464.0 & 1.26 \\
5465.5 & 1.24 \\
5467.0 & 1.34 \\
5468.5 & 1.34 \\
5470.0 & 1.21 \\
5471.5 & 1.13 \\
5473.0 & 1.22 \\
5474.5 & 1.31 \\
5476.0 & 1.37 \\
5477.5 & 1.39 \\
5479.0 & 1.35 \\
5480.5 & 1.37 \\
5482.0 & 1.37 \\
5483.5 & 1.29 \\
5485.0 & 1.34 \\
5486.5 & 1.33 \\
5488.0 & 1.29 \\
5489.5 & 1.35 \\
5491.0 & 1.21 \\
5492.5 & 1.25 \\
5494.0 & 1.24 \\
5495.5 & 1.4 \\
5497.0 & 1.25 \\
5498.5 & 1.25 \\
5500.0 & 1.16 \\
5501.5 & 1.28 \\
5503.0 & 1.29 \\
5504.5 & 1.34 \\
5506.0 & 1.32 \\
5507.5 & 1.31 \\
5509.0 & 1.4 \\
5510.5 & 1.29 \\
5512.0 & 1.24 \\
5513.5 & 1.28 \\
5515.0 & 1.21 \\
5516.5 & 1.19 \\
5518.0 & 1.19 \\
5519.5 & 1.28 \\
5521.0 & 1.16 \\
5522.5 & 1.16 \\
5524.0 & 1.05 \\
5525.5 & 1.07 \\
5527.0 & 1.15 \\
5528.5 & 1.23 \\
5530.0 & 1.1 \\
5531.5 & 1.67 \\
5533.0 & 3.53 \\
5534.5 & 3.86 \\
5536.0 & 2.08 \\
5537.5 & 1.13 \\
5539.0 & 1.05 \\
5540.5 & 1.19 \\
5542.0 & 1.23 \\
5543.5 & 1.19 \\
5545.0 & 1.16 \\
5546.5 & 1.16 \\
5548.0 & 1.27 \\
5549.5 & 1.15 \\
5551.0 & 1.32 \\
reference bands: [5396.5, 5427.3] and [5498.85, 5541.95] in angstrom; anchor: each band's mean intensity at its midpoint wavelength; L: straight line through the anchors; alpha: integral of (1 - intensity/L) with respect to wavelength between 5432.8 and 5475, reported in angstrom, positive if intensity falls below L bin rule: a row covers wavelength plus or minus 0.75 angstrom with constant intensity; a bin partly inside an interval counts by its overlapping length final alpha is 1.3 angstrom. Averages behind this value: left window 1.29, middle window 1.3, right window 1.43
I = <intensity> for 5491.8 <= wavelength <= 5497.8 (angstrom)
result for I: 1.28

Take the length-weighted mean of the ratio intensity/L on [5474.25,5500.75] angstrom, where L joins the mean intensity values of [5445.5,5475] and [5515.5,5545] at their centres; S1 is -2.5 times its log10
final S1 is 0.04 mag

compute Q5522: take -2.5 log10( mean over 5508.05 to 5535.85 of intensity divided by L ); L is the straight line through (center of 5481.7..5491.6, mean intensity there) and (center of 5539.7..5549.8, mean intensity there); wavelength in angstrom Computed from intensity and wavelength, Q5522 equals -0.221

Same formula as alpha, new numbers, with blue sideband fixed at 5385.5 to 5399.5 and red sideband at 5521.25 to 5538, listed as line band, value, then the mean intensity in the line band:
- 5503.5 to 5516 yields 2.74 angstrom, 1.3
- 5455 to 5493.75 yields 6.35 angstrom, 1.3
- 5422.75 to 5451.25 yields 2.55 angstrom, 1.31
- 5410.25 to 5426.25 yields 0.97 angstrom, 1.3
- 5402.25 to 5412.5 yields 0.30 angstrom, 1.31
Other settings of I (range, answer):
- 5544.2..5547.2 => 1.16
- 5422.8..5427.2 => 1.2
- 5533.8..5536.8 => 2.92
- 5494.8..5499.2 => 1.3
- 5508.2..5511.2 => 1.35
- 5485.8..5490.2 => 1.32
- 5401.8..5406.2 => 1.29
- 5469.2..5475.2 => 1.22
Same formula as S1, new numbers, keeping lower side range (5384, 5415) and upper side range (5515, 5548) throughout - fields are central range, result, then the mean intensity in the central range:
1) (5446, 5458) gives 0.08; 1.27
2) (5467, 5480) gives 0.08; 1.29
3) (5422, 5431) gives 0.08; 1.24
